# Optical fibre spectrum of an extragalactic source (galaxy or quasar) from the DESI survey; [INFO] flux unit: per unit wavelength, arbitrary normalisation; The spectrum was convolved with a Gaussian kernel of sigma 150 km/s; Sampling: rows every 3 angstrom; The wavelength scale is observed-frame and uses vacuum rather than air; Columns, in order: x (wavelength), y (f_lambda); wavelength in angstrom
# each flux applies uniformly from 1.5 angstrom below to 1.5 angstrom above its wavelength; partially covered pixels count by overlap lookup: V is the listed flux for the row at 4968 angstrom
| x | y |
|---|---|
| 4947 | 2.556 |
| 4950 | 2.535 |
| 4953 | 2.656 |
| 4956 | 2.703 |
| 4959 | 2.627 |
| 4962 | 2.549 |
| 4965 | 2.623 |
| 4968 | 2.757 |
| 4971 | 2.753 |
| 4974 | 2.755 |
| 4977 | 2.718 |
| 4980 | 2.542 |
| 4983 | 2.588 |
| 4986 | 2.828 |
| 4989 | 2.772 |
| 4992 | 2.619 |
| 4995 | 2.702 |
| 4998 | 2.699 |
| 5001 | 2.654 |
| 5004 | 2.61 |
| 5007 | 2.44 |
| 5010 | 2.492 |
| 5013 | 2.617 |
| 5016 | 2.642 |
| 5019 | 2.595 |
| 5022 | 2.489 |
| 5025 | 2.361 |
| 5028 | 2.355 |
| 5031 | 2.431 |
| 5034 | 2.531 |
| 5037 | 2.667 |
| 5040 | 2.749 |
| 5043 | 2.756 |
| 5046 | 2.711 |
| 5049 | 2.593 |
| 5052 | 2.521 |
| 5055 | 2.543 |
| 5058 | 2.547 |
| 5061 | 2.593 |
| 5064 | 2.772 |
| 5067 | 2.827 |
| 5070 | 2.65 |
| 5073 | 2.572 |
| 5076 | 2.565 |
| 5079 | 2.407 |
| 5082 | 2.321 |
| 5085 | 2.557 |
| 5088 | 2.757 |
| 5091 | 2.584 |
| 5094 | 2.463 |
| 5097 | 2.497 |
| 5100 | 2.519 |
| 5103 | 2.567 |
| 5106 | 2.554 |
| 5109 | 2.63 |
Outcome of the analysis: 2.757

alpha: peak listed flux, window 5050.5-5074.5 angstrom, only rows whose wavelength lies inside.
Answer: 2.827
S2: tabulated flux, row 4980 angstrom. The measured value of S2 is 2.542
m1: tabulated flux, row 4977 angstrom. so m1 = 2.718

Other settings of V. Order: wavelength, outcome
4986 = 2.828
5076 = 2.565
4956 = 2.703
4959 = 2.627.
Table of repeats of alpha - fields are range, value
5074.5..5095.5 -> 2.757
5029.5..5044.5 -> 2.756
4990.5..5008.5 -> 2.702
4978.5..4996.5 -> 2.828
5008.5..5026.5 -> 2.642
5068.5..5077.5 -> 2.65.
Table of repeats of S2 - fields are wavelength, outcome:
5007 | 2.44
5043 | 2.756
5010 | 2.492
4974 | 2.755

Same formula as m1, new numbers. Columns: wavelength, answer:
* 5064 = 2.772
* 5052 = 2.521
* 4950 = 2.535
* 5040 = 2.749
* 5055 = 2.543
